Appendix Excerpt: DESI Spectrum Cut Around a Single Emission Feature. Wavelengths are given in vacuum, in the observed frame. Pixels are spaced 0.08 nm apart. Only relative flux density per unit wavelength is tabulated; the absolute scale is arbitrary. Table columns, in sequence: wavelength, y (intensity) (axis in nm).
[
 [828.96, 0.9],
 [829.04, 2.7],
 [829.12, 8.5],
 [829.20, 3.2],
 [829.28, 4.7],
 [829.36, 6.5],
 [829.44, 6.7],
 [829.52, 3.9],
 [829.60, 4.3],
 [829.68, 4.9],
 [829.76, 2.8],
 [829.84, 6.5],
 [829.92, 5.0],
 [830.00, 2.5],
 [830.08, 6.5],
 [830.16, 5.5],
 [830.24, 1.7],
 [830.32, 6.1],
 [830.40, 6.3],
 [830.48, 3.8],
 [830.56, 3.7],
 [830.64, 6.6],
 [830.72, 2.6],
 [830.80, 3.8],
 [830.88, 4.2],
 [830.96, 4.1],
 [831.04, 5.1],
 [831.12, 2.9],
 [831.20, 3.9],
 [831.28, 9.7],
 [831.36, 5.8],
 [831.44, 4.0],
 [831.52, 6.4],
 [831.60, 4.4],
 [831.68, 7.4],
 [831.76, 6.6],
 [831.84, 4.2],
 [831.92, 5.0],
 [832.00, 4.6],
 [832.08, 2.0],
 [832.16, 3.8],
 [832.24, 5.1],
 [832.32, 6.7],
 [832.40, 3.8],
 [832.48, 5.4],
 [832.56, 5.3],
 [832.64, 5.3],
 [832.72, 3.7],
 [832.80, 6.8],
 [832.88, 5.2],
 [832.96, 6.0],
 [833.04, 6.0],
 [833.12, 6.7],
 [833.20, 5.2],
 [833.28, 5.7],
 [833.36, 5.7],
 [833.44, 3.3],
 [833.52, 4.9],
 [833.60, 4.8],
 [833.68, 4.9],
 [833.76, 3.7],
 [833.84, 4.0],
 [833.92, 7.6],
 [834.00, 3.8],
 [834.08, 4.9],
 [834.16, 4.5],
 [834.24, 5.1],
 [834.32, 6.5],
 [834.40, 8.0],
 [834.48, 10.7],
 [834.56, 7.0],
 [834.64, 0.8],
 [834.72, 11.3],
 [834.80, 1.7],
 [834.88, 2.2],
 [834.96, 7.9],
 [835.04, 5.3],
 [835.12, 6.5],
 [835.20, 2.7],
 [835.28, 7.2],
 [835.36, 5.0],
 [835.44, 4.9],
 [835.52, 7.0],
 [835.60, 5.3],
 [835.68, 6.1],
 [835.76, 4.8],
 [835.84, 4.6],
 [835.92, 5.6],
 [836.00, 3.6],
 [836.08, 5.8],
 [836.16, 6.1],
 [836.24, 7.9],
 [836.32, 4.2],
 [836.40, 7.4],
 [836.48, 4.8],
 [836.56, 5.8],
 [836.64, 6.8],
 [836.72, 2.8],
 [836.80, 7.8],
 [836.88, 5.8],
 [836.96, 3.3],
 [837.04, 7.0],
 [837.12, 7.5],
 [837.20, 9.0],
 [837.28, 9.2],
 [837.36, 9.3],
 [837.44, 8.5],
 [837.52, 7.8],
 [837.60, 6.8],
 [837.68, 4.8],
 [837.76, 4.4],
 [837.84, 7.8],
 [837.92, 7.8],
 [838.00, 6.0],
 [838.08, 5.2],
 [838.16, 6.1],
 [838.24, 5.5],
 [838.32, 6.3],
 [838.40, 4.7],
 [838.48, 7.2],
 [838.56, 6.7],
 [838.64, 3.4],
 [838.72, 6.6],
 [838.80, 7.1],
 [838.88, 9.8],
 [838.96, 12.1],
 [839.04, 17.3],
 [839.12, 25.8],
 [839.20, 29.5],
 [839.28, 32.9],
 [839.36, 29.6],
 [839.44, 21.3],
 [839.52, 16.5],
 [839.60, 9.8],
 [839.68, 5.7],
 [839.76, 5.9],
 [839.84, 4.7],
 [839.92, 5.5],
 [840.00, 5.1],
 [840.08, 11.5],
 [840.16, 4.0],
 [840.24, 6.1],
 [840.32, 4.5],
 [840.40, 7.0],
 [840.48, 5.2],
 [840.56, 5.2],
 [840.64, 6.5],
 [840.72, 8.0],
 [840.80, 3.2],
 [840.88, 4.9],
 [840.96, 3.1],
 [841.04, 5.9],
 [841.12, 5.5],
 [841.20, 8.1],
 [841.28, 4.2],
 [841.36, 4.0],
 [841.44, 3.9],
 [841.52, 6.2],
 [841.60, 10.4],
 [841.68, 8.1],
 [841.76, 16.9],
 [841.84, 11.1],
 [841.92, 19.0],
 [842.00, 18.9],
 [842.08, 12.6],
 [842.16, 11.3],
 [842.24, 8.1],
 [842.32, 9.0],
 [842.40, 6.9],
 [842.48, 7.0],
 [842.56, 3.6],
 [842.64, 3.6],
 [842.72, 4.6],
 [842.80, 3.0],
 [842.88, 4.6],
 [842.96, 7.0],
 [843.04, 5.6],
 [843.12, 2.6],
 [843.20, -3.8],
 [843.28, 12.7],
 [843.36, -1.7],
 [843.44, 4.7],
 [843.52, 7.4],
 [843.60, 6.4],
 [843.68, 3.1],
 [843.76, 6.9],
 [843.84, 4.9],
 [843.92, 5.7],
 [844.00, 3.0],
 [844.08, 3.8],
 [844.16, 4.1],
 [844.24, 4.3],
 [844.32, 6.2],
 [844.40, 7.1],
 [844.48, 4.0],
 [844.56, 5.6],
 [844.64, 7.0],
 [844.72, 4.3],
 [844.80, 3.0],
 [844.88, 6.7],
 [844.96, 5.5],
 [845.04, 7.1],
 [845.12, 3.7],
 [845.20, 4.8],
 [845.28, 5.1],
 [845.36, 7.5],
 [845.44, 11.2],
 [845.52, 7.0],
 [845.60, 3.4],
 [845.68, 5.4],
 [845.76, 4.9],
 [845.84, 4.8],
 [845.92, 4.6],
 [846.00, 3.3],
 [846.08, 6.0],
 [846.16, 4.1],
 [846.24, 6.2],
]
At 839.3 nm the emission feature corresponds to H-alpha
